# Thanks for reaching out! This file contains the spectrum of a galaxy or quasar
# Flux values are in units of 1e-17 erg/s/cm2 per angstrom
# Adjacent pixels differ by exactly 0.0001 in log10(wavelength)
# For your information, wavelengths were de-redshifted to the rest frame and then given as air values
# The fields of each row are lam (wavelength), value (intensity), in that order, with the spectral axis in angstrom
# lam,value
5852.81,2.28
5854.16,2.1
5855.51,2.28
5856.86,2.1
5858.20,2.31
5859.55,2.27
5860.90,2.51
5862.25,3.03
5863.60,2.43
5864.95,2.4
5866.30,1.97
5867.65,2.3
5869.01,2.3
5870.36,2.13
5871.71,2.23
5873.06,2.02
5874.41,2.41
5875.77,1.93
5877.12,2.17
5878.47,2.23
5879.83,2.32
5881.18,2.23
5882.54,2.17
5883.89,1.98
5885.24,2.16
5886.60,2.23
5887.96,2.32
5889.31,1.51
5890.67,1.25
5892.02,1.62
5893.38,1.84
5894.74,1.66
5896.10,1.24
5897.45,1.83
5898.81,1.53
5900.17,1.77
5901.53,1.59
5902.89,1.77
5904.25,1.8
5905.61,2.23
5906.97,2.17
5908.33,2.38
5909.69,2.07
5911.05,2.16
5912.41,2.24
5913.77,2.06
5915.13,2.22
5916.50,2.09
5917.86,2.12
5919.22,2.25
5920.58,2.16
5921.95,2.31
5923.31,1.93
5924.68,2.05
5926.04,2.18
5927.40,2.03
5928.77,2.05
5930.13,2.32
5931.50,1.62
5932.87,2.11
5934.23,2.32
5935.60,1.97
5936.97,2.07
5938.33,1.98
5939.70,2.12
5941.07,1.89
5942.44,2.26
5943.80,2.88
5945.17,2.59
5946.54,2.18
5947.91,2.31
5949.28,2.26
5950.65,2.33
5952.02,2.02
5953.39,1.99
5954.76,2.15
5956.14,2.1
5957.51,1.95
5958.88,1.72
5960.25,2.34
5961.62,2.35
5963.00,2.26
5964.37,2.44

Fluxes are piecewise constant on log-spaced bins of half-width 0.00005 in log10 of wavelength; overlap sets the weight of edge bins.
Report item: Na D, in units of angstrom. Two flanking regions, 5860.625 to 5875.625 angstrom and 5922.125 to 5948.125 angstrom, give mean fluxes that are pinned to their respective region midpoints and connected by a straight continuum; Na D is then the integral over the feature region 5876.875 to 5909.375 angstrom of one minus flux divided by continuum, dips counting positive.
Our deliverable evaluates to 4.9 angstrom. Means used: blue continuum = 2.32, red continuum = 2.15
